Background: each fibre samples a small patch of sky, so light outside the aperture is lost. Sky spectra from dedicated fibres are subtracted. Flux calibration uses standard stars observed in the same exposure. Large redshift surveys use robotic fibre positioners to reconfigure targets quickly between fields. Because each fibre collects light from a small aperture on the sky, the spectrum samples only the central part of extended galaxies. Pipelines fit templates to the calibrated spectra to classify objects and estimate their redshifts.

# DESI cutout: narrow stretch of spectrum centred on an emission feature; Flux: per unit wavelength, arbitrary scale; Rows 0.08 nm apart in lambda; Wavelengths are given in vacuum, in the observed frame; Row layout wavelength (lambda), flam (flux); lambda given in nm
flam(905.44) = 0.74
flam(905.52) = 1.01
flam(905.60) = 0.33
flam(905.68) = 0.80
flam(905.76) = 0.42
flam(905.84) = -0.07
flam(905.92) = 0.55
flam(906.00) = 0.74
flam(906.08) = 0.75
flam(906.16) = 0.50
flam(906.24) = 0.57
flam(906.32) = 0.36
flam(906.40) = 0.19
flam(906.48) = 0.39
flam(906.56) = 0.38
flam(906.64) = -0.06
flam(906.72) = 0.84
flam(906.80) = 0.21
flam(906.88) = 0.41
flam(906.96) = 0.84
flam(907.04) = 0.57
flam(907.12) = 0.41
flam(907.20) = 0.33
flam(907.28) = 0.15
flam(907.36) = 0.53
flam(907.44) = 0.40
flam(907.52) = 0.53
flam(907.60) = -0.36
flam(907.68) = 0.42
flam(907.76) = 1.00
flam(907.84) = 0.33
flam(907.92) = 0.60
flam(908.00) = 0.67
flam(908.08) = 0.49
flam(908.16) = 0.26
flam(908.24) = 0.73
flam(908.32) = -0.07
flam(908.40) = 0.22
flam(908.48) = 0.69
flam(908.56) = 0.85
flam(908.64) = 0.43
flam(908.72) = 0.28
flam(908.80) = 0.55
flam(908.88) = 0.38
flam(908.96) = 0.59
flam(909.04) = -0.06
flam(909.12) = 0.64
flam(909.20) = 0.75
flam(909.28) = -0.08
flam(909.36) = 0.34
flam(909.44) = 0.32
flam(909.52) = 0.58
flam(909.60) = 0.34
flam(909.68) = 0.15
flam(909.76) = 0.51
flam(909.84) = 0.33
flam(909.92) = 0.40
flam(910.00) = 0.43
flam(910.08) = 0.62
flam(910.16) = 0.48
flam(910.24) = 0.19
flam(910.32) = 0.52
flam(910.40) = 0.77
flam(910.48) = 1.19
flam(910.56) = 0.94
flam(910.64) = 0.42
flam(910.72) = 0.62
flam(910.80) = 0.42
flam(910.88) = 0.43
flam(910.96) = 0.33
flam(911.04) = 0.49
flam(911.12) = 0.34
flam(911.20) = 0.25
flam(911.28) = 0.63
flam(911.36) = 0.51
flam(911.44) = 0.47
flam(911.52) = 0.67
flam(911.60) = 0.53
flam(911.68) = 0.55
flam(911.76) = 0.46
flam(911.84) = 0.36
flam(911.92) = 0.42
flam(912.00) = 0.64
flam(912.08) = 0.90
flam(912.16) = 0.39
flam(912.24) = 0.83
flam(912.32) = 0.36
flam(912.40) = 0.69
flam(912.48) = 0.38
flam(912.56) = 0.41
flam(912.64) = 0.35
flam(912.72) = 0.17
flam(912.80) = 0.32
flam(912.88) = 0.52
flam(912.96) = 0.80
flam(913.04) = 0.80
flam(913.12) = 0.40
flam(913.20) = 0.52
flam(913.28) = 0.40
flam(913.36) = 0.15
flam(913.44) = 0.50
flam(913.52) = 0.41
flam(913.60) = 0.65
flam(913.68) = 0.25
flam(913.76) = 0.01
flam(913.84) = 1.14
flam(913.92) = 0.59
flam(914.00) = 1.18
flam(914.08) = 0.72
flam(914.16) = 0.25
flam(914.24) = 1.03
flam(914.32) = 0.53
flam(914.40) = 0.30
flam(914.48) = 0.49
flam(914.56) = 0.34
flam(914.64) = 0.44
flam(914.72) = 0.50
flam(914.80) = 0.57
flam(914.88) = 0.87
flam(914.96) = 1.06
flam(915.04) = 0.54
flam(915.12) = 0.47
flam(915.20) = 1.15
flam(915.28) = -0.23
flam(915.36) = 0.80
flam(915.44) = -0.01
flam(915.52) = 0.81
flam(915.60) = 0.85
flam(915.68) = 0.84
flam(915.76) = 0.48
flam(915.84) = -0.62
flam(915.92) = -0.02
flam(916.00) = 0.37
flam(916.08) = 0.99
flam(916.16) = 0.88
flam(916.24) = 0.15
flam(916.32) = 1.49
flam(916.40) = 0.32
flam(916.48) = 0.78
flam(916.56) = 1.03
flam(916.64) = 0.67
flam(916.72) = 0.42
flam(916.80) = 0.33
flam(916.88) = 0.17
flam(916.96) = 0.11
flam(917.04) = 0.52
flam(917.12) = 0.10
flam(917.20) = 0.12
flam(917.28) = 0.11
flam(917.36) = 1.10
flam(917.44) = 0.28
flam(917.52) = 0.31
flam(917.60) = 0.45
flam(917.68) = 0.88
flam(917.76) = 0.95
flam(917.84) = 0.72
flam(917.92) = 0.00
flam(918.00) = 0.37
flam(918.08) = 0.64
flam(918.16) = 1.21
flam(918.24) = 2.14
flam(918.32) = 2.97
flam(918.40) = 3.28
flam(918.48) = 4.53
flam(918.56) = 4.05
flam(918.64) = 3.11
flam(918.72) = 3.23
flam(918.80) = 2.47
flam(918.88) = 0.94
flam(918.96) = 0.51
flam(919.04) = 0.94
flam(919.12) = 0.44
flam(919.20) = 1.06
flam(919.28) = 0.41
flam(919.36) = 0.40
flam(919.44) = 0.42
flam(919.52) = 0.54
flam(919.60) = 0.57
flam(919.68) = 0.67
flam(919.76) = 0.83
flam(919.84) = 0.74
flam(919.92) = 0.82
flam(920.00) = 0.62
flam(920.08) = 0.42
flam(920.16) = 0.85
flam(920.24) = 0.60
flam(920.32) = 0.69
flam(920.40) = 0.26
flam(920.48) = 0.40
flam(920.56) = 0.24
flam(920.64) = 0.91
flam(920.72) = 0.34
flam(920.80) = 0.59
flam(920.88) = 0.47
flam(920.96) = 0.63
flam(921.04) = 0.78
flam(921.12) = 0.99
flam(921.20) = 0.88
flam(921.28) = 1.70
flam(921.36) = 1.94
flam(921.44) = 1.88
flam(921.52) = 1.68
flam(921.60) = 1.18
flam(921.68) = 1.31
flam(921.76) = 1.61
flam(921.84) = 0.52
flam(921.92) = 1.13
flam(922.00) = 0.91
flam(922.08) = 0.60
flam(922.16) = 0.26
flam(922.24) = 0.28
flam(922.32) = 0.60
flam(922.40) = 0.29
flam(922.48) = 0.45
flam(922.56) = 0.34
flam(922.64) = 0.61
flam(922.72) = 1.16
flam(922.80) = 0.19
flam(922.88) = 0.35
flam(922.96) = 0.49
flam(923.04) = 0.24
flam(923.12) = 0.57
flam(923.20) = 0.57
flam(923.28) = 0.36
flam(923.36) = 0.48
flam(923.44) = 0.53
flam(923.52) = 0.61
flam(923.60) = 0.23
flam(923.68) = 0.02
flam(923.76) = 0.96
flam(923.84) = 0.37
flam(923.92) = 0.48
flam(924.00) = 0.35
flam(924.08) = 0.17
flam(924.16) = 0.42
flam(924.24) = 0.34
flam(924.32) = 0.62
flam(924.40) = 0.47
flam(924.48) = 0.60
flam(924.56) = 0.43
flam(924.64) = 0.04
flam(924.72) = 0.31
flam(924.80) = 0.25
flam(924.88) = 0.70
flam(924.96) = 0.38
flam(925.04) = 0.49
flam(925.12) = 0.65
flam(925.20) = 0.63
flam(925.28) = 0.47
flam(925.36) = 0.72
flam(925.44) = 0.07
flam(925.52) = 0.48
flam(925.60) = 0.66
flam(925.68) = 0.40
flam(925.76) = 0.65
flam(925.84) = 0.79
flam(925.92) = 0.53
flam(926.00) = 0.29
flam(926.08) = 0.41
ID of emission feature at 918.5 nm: H-alpha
